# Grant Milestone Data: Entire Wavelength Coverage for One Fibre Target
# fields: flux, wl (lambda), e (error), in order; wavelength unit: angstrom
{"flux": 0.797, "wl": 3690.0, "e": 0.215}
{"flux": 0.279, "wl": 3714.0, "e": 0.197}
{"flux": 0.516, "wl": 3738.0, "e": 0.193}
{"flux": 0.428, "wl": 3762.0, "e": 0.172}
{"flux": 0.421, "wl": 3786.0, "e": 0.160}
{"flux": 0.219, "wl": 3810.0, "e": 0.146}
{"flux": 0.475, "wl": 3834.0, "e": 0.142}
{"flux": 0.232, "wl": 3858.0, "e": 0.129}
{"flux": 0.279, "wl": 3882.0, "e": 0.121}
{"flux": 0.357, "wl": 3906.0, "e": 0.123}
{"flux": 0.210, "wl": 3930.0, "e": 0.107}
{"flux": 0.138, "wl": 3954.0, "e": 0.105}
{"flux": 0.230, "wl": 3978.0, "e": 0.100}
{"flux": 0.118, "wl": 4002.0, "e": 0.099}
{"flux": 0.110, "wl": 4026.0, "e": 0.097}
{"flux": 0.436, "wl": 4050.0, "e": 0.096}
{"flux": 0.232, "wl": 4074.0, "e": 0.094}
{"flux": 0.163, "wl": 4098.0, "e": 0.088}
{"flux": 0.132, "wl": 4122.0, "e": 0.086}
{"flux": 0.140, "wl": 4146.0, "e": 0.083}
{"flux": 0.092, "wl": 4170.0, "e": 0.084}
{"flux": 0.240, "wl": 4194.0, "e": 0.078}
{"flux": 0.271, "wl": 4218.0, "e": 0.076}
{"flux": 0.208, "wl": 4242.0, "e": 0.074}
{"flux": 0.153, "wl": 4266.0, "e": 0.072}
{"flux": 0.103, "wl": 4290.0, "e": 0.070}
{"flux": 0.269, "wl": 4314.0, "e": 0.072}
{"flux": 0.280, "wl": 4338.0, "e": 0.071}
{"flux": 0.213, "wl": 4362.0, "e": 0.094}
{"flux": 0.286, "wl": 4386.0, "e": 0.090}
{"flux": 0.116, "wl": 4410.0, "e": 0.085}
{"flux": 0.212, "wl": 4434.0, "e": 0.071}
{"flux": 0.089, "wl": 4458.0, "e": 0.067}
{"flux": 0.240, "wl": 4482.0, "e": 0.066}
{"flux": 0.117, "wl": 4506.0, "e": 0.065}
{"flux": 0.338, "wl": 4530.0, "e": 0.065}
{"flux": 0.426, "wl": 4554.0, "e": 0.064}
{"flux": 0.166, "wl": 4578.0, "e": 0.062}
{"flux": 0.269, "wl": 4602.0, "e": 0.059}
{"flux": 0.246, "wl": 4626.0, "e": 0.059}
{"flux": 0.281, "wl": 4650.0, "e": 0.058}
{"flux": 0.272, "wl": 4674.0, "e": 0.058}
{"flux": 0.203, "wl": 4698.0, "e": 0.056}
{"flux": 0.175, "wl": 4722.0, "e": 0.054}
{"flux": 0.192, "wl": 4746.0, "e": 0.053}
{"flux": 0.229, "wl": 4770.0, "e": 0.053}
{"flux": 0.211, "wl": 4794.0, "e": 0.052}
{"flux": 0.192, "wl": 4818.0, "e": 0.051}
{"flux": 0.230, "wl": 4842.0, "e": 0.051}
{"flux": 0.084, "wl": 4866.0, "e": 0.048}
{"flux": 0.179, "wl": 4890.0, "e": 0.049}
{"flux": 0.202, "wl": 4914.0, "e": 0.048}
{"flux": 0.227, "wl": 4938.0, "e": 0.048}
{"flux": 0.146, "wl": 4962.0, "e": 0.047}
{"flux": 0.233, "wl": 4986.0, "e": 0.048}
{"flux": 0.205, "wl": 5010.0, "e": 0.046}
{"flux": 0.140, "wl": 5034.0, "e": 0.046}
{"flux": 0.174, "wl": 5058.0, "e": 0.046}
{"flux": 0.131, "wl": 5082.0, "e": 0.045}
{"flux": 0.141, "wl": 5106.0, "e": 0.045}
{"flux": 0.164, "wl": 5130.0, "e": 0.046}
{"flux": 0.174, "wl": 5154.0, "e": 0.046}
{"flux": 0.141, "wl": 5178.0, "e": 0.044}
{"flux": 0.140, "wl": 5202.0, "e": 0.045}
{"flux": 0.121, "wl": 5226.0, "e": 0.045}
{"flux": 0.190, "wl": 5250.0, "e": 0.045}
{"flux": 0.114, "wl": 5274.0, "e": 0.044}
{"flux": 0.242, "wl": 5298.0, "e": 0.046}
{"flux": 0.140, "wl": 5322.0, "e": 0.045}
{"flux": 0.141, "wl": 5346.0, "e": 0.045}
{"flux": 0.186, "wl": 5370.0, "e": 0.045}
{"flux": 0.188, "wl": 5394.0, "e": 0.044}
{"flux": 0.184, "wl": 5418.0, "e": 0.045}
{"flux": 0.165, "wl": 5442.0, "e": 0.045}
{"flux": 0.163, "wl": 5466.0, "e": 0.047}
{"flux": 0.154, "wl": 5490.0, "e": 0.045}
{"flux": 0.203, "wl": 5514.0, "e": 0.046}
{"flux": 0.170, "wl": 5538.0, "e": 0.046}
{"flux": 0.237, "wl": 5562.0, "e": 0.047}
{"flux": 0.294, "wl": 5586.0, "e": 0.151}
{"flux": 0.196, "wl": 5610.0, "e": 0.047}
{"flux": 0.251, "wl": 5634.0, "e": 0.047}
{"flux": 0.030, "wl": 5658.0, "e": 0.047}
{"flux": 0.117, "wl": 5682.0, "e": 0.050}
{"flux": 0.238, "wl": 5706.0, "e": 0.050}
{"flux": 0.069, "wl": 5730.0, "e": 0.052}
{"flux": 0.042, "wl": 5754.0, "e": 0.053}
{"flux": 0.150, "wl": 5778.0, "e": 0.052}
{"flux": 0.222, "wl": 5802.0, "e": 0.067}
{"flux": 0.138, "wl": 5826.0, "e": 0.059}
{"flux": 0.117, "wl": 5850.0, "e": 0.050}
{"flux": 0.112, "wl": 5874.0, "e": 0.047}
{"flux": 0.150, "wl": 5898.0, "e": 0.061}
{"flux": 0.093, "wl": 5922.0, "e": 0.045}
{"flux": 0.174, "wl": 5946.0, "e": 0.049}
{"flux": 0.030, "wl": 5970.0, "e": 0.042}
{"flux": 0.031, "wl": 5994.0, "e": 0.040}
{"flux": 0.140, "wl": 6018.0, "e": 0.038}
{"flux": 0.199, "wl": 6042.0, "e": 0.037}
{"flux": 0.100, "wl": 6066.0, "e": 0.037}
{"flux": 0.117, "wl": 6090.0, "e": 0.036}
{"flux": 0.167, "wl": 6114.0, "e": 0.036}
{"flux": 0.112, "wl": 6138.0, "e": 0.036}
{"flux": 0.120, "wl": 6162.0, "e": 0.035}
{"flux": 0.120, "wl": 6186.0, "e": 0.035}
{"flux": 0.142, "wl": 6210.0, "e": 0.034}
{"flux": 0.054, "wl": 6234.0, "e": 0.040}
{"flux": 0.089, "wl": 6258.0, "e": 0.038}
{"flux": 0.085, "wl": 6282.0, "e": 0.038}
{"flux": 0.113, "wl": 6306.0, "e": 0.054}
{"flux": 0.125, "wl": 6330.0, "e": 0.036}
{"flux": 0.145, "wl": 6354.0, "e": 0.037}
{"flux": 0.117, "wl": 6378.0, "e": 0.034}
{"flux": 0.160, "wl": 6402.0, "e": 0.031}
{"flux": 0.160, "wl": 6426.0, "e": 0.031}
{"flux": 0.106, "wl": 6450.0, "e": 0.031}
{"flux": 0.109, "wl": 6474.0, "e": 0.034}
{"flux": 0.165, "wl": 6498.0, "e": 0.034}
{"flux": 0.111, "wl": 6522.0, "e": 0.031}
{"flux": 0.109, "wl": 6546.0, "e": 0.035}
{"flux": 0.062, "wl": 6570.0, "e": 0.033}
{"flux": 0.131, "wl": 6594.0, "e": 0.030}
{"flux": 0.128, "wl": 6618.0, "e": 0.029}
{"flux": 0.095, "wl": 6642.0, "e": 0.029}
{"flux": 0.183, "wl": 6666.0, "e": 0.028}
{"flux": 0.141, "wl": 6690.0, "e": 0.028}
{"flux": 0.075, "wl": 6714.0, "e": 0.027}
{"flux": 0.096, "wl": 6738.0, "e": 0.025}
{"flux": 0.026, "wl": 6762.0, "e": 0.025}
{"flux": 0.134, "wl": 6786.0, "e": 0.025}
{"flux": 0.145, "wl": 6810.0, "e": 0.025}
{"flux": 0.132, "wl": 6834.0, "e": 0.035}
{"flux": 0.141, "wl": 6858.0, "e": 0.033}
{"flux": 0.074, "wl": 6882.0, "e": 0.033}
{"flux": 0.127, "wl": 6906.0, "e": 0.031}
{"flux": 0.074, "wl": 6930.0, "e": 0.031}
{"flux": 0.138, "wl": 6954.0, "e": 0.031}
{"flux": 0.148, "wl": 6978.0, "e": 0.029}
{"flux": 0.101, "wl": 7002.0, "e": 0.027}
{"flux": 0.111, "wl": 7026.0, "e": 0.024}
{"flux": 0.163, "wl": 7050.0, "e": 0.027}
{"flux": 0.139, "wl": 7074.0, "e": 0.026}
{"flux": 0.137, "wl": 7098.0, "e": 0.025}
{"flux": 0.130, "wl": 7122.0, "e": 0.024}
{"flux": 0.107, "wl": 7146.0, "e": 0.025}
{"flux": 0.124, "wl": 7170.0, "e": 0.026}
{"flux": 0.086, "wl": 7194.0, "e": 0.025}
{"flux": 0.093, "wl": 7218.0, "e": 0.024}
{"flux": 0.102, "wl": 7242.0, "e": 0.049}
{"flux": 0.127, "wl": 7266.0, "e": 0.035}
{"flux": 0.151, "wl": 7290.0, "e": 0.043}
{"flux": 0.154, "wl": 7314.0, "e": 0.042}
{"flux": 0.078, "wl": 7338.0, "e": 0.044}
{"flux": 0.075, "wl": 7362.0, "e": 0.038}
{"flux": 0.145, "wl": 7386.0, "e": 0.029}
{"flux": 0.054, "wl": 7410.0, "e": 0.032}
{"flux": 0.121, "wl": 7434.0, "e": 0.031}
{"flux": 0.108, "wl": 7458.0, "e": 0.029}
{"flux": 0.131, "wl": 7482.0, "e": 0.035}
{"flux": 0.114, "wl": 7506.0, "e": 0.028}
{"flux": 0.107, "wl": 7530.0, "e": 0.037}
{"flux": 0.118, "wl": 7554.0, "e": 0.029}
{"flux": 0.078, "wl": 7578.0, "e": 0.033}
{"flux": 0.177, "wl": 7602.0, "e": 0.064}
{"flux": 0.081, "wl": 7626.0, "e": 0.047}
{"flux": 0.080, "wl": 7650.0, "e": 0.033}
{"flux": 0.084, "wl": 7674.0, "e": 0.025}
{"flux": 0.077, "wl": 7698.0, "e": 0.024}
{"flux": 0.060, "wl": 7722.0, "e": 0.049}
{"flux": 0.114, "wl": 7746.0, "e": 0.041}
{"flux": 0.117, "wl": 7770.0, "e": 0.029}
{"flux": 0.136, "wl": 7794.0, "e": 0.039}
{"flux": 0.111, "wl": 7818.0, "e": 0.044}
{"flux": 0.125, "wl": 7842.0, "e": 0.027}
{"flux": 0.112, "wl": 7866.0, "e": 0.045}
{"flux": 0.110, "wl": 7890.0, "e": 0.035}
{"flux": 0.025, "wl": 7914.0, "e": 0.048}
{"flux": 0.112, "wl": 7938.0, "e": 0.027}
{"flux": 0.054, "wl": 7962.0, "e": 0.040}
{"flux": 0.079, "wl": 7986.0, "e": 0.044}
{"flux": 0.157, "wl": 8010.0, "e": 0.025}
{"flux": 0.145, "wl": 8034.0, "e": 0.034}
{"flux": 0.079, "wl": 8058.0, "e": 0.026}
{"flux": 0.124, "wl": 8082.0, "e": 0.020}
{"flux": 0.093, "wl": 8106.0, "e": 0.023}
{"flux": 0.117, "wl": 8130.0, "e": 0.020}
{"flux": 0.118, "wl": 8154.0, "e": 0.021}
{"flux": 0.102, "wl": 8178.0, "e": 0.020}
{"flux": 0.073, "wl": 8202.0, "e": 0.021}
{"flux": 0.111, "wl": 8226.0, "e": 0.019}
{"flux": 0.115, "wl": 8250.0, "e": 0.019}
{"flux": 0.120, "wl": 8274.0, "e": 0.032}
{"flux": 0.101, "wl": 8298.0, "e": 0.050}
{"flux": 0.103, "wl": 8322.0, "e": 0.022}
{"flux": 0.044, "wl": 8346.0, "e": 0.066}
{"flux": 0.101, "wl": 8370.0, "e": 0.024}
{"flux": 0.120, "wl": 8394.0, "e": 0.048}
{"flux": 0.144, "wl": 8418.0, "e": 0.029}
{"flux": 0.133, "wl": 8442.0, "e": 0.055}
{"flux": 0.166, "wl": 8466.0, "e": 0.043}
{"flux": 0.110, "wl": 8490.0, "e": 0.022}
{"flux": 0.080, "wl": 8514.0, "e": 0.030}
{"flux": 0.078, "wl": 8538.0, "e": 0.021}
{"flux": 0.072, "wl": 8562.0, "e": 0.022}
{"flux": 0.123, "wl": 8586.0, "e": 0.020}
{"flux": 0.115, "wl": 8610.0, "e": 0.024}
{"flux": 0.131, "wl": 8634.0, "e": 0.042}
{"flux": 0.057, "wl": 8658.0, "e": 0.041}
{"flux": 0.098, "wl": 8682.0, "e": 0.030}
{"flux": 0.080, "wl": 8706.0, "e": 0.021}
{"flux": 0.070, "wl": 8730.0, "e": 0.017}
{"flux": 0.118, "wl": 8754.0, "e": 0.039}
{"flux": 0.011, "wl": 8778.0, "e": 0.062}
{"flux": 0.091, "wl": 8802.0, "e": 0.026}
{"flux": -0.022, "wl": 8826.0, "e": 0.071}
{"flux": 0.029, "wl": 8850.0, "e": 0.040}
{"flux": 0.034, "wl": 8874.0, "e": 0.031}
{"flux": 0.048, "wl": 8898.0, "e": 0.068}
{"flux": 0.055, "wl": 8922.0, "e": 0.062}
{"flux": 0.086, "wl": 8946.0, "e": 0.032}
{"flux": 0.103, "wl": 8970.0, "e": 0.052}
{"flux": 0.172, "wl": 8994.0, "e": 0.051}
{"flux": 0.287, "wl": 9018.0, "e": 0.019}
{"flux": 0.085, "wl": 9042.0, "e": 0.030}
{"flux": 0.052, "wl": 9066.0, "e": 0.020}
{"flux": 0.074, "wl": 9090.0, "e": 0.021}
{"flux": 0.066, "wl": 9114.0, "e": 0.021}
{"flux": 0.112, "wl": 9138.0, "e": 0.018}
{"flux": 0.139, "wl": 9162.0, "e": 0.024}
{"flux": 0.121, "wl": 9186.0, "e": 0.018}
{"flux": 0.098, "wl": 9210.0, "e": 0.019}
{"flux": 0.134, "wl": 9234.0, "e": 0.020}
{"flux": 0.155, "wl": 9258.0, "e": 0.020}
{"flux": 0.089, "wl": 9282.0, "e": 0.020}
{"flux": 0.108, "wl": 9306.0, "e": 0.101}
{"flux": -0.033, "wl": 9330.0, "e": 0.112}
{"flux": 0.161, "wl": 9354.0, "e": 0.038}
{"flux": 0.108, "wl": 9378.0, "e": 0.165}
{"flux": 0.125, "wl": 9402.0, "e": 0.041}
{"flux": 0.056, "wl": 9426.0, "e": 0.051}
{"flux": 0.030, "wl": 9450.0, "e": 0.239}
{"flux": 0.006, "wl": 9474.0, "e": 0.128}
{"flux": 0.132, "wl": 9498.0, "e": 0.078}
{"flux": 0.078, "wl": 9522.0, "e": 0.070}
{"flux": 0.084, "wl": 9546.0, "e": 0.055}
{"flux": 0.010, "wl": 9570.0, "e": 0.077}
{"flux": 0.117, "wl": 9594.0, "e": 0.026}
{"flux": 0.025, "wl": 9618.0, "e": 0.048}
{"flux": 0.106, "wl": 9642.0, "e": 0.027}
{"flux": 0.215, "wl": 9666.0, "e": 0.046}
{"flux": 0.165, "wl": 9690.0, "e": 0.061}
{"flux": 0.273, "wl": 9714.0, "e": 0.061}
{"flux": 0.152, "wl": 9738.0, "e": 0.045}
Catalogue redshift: 1.416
